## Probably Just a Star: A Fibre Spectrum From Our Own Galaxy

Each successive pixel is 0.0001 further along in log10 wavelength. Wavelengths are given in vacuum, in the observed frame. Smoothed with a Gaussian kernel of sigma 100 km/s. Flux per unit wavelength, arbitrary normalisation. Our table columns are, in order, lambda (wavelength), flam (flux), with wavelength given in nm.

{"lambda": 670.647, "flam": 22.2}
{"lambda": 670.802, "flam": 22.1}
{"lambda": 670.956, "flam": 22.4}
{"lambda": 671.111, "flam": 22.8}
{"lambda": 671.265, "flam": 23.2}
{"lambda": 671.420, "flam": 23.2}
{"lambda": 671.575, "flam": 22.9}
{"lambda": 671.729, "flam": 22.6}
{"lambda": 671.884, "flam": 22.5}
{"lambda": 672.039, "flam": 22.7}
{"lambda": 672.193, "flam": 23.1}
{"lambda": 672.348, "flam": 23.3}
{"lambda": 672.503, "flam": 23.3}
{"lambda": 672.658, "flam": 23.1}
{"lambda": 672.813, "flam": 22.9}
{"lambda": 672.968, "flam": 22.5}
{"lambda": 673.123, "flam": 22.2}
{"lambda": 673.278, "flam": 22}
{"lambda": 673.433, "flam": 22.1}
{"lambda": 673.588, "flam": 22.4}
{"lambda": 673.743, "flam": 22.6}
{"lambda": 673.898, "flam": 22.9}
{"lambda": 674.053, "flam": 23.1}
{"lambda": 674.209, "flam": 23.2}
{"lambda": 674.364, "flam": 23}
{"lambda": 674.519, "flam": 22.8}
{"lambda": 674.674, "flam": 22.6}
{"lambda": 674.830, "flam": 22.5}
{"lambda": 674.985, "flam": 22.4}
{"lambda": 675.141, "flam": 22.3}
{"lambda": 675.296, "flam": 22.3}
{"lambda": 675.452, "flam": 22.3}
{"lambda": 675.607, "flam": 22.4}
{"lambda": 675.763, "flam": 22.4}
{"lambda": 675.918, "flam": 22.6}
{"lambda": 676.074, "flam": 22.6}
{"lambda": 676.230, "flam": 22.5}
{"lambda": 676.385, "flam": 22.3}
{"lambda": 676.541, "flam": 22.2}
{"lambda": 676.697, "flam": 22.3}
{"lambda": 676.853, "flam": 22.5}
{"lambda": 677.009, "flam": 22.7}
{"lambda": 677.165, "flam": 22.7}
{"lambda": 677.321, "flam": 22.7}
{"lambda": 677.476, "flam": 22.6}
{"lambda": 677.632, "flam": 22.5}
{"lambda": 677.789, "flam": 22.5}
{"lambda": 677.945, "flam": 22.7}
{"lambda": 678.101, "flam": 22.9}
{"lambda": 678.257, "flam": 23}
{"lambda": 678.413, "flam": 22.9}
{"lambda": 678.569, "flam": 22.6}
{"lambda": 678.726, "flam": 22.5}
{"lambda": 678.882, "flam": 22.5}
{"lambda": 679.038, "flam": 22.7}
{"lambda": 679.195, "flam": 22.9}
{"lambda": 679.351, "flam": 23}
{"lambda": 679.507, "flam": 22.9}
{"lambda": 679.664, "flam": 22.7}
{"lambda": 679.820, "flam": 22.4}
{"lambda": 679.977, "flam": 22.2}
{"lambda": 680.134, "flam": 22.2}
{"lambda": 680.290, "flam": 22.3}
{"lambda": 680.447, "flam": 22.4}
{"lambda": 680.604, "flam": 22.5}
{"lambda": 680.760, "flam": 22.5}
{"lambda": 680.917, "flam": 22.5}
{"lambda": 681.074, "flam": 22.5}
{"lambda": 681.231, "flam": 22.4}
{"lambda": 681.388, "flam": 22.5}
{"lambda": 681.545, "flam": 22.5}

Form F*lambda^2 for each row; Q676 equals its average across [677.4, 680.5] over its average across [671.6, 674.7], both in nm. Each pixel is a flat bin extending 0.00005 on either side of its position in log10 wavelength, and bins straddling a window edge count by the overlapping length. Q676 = 1.01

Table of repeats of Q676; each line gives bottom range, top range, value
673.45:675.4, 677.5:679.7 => 1.02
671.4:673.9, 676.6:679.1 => 1.01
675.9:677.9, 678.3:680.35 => 1.01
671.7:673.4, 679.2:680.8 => 1.01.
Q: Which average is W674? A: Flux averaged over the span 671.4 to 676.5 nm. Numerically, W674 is 22.6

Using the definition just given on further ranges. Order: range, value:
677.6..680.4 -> 22.6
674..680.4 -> 22.6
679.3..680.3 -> 22.5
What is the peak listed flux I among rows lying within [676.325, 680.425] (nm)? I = 23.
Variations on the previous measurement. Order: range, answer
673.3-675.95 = 23.2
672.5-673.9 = 23.3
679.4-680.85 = 22.9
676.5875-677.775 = 22.7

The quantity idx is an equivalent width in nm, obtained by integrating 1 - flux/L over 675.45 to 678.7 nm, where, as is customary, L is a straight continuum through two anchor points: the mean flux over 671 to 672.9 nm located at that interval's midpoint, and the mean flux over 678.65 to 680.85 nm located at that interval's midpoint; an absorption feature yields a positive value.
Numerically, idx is 0.02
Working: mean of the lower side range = 22.9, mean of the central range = 22.6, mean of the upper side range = 22.6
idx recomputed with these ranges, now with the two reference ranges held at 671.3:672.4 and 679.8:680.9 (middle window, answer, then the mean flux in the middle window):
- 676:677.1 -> 0.01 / 22.4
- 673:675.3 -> 0.02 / 22.6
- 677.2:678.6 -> -0.01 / 22.7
